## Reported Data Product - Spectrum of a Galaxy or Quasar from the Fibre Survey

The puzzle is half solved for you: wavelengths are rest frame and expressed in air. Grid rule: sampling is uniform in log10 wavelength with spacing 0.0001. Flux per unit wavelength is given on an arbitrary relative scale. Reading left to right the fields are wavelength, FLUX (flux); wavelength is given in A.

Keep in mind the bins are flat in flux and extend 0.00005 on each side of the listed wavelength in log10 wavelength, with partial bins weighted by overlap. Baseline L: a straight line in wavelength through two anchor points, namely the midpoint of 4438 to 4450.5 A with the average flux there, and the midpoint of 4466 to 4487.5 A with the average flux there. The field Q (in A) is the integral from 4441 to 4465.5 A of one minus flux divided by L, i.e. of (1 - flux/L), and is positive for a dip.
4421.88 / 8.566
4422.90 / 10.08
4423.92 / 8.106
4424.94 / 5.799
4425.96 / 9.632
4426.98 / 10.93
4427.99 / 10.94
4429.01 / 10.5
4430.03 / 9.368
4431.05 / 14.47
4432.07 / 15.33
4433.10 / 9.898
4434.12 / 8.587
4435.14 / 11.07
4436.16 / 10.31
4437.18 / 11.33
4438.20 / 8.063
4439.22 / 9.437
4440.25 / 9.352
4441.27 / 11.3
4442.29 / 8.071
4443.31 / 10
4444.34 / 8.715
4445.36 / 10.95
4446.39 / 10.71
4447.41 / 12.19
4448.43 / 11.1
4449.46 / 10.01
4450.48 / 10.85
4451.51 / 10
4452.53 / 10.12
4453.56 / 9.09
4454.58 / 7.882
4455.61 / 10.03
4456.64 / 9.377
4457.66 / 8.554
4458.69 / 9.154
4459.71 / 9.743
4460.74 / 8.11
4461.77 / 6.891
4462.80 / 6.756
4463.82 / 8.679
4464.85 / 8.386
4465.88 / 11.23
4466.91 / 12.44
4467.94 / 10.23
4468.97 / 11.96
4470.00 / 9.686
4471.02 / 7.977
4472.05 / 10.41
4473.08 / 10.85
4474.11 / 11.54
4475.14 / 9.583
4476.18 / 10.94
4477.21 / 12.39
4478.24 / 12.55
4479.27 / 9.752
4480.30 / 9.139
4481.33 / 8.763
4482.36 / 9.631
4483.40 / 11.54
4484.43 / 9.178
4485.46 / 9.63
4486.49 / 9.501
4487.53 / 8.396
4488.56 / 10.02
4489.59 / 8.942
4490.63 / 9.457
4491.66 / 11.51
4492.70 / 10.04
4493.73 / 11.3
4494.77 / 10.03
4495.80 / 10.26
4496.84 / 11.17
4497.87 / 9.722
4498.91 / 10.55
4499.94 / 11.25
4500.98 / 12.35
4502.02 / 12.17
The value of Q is 1.7 A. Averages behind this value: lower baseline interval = 10.1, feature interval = 9.44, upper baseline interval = 10.4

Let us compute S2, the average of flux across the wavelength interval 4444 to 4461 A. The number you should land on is 9.84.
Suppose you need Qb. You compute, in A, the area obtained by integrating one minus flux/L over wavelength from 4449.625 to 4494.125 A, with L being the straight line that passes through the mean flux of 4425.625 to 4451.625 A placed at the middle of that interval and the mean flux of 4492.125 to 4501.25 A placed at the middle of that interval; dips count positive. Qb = 3.38 A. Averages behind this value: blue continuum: 10.5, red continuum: 10.7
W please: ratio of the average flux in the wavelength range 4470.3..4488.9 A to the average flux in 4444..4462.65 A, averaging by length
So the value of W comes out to 1.1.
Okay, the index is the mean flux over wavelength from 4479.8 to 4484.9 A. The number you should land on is 9.65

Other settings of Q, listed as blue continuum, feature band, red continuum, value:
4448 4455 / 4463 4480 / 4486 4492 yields -1.29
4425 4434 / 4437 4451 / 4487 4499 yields 0.85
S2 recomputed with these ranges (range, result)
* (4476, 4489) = 10.1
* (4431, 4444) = 10.4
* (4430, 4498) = 10.1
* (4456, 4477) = 9.67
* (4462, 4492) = 10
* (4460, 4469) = 9.27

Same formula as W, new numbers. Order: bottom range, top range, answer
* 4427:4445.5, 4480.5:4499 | 0.95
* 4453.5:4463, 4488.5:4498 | 1.20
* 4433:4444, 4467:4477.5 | 1.09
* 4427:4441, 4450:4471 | 0.88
